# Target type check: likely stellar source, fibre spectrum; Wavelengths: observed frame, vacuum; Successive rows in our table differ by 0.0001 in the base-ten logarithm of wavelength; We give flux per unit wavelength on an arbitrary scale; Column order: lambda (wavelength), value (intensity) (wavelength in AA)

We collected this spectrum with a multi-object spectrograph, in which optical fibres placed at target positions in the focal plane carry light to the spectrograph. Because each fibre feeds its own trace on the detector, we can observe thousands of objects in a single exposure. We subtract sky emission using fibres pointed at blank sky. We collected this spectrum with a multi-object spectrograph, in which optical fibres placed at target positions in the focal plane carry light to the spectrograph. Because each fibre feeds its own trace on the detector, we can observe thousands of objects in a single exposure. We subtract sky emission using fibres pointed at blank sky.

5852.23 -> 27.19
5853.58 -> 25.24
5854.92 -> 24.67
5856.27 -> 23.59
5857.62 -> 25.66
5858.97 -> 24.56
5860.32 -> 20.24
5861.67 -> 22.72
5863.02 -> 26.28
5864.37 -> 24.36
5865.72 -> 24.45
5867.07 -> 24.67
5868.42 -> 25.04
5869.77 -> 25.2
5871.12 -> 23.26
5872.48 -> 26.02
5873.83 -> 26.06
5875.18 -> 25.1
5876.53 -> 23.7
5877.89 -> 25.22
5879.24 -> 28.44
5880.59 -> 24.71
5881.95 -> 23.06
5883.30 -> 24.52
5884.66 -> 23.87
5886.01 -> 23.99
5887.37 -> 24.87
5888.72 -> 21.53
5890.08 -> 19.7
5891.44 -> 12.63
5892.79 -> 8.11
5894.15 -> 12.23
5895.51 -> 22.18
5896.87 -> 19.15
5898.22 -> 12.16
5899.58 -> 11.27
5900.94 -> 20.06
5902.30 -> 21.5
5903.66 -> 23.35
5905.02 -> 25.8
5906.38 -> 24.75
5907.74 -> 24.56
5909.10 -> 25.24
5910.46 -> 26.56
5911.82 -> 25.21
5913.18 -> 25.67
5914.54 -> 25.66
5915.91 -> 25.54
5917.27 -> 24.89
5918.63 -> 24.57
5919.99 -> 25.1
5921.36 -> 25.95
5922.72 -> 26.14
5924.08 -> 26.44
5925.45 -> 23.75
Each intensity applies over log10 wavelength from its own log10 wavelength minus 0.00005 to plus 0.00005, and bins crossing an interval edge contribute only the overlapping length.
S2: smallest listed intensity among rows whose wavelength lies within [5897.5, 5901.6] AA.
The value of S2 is 11.27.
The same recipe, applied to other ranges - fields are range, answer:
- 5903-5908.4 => 23.35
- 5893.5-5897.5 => 12.23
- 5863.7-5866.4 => 24.36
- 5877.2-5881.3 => 24.71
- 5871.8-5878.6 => 23.7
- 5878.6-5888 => 23.06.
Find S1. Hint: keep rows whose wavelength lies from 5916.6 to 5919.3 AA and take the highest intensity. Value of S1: 24.89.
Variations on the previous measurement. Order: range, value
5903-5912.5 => 26.56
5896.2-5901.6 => 20.06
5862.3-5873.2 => 26.28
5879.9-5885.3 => 24.71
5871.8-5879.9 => 28.44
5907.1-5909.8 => 25.24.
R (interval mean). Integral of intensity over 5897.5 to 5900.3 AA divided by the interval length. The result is 12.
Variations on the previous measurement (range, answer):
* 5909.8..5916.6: 25.7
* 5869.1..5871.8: 24.2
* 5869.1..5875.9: 25.1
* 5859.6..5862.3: 21.5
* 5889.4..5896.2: 15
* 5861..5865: 24.5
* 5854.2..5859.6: 24.6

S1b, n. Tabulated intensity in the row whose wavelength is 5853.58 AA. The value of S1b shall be 25.24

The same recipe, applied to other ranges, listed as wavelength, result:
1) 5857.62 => 25.66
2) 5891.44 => 12.63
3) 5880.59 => 24.71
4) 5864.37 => 24.36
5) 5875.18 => 25.1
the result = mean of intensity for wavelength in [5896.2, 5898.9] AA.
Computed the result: 15.7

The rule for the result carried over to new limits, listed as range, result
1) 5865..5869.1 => 24.7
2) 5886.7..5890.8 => 21.9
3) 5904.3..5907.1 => 25.2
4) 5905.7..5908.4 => 24.7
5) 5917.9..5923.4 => 25.5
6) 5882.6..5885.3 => 24.2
